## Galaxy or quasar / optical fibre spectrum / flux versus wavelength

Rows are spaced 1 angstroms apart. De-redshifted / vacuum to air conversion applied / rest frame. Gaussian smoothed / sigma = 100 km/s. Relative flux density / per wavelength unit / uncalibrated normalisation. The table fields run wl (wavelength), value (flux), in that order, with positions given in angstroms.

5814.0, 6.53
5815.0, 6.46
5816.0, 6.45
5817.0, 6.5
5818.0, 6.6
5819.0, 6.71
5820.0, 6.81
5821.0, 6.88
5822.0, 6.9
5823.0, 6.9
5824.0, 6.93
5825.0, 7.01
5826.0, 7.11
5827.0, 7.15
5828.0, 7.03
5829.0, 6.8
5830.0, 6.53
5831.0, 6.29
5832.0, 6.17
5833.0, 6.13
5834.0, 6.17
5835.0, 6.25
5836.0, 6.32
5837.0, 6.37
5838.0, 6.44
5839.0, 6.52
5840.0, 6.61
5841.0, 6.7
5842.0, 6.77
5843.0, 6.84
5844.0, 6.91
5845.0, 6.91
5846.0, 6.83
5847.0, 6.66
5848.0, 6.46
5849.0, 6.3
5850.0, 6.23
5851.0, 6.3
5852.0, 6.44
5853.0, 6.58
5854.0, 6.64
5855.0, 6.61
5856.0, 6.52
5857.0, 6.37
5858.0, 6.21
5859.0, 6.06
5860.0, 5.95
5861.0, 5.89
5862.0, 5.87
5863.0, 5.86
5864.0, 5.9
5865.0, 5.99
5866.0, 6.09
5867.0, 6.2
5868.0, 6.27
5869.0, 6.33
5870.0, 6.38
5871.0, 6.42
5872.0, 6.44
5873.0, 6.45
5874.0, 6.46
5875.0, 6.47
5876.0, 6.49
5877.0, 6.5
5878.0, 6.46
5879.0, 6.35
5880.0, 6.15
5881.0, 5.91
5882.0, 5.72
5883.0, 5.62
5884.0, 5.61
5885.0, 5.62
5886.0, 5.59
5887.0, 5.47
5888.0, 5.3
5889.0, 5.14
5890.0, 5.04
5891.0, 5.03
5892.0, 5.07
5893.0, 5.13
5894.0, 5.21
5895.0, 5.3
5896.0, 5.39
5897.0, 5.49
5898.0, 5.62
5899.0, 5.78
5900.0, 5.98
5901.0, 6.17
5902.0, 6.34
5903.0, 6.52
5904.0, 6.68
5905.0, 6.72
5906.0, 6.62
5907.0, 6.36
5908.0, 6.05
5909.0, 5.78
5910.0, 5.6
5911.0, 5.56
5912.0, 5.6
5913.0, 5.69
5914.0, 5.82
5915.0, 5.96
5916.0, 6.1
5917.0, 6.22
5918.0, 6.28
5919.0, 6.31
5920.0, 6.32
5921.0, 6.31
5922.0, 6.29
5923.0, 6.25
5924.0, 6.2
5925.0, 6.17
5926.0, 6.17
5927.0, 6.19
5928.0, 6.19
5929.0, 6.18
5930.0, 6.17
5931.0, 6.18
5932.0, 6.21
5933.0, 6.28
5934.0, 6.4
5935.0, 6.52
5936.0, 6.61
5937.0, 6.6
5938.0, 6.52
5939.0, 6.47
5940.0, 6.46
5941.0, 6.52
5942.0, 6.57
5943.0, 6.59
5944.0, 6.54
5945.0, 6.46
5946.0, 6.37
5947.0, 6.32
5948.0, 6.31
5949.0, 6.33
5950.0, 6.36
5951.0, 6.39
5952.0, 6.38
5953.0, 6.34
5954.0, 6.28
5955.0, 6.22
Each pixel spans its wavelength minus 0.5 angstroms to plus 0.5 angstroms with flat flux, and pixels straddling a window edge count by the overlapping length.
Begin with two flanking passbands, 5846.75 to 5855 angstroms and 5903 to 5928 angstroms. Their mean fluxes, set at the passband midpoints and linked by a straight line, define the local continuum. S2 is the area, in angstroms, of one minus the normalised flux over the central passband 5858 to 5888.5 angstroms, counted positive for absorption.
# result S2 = 1.37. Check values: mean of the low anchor 6.45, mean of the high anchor 6.14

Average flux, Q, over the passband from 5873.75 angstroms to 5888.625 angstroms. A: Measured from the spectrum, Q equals 5.97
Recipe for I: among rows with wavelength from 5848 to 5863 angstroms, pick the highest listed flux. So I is 6.64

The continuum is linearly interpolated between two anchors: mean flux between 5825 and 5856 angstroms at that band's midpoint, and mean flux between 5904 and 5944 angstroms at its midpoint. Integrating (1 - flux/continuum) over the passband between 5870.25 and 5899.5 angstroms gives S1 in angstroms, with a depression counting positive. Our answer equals 2.87 angstroms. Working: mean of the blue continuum 6.58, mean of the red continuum 6.24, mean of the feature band 5.77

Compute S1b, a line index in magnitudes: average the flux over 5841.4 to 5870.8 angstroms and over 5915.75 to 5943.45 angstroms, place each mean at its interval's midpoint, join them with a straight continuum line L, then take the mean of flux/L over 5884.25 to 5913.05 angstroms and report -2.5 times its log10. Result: 0.113 mag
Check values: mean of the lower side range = 6.36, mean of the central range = 5.72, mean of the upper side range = 6.33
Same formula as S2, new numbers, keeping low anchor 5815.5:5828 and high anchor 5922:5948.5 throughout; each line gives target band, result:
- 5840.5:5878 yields 1.65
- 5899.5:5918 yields 1.06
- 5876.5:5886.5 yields 0.96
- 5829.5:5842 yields 0.71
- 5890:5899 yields 1.71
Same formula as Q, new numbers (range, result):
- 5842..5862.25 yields 6.44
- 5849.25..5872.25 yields 6.24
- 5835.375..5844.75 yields 6.61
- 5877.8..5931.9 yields 5.91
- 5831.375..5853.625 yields 6.5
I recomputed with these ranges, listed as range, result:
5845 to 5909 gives 6.91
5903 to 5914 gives 6.72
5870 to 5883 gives 6.5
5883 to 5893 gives 5.62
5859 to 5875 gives 6.47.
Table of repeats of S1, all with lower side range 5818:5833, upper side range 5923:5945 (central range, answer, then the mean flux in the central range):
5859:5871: 0.99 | 6.08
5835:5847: 0.13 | 6.64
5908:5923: 1.02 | 6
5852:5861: 0.42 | 6.35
